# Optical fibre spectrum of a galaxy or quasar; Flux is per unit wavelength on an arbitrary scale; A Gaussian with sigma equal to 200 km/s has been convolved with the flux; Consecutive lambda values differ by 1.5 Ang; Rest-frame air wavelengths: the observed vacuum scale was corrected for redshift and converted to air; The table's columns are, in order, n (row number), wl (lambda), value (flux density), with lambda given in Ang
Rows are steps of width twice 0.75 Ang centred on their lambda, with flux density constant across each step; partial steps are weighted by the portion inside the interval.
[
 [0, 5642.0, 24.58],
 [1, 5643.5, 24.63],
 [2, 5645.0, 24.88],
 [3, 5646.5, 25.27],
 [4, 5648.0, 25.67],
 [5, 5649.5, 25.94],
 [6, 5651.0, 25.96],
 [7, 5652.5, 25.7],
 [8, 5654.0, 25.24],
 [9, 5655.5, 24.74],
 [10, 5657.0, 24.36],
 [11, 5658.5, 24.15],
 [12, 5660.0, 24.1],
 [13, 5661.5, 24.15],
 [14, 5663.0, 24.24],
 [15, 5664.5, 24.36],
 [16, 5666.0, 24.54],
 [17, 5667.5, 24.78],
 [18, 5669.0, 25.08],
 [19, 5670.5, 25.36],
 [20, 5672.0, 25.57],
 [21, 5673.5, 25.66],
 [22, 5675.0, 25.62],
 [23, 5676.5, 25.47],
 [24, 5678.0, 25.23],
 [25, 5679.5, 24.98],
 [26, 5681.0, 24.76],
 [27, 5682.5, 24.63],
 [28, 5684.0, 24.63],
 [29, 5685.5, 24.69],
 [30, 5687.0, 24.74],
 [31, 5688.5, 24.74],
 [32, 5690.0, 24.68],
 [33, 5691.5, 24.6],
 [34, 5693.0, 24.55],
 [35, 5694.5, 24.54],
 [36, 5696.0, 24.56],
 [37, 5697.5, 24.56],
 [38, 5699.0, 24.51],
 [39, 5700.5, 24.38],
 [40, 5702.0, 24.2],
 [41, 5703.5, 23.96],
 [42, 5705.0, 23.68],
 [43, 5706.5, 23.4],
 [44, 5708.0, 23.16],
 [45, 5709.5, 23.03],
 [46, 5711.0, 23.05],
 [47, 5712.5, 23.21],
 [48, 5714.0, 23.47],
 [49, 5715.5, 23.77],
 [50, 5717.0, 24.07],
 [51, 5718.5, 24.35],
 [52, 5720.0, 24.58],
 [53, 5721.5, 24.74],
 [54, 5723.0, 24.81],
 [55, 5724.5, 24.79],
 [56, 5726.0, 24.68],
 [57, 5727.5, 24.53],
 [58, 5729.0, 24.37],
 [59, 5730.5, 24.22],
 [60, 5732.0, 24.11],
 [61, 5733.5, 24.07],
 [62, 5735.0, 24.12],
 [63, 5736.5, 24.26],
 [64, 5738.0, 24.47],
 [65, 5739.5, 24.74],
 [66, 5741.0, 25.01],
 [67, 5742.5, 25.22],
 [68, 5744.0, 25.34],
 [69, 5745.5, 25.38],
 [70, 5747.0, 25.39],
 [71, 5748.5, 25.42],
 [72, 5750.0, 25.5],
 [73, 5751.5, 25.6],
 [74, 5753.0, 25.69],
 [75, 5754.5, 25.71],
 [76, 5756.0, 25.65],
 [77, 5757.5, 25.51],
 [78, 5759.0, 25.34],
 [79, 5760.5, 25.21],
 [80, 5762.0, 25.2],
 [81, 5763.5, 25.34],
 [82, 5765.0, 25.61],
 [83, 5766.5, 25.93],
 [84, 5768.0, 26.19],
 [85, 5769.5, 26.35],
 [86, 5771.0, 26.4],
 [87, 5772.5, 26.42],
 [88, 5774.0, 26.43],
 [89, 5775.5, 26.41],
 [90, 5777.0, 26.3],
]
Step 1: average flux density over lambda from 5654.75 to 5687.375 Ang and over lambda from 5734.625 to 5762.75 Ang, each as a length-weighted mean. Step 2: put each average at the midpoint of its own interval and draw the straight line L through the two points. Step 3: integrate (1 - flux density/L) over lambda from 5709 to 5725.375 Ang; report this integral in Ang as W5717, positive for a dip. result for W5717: 0.7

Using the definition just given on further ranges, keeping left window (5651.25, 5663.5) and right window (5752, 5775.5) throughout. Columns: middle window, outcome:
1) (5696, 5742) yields 2.1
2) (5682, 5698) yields 0.2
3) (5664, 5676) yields -0.2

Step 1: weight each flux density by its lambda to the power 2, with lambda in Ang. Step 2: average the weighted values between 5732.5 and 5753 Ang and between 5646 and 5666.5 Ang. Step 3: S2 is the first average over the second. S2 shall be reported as 1.0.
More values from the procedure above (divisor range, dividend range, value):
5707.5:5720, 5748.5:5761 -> 1.10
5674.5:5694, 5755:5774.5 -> 1.07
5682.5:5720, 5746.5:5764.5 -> 1.08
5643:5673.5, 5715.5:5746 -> 1.01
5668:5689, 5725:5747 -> 1.00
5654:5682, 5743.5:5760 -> 1.06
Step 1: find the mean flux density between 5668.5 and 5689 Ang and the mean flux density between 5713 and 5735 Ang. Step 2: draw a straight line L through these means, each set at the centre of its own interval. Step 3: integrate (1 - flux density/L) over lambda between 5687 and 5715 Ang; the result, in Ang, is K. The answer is 0.8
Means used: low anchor 25.1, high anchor 24.3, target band 24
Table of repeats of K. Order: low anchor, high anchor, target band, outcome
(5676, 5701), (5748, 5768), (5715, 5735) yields 0.6 Ang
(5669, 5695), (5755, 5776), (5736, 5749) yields 0.3 Ang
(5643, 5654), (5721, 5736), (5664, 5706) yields 0.4 Ang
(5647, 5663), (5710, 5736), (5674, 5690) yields -0.2 Ang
